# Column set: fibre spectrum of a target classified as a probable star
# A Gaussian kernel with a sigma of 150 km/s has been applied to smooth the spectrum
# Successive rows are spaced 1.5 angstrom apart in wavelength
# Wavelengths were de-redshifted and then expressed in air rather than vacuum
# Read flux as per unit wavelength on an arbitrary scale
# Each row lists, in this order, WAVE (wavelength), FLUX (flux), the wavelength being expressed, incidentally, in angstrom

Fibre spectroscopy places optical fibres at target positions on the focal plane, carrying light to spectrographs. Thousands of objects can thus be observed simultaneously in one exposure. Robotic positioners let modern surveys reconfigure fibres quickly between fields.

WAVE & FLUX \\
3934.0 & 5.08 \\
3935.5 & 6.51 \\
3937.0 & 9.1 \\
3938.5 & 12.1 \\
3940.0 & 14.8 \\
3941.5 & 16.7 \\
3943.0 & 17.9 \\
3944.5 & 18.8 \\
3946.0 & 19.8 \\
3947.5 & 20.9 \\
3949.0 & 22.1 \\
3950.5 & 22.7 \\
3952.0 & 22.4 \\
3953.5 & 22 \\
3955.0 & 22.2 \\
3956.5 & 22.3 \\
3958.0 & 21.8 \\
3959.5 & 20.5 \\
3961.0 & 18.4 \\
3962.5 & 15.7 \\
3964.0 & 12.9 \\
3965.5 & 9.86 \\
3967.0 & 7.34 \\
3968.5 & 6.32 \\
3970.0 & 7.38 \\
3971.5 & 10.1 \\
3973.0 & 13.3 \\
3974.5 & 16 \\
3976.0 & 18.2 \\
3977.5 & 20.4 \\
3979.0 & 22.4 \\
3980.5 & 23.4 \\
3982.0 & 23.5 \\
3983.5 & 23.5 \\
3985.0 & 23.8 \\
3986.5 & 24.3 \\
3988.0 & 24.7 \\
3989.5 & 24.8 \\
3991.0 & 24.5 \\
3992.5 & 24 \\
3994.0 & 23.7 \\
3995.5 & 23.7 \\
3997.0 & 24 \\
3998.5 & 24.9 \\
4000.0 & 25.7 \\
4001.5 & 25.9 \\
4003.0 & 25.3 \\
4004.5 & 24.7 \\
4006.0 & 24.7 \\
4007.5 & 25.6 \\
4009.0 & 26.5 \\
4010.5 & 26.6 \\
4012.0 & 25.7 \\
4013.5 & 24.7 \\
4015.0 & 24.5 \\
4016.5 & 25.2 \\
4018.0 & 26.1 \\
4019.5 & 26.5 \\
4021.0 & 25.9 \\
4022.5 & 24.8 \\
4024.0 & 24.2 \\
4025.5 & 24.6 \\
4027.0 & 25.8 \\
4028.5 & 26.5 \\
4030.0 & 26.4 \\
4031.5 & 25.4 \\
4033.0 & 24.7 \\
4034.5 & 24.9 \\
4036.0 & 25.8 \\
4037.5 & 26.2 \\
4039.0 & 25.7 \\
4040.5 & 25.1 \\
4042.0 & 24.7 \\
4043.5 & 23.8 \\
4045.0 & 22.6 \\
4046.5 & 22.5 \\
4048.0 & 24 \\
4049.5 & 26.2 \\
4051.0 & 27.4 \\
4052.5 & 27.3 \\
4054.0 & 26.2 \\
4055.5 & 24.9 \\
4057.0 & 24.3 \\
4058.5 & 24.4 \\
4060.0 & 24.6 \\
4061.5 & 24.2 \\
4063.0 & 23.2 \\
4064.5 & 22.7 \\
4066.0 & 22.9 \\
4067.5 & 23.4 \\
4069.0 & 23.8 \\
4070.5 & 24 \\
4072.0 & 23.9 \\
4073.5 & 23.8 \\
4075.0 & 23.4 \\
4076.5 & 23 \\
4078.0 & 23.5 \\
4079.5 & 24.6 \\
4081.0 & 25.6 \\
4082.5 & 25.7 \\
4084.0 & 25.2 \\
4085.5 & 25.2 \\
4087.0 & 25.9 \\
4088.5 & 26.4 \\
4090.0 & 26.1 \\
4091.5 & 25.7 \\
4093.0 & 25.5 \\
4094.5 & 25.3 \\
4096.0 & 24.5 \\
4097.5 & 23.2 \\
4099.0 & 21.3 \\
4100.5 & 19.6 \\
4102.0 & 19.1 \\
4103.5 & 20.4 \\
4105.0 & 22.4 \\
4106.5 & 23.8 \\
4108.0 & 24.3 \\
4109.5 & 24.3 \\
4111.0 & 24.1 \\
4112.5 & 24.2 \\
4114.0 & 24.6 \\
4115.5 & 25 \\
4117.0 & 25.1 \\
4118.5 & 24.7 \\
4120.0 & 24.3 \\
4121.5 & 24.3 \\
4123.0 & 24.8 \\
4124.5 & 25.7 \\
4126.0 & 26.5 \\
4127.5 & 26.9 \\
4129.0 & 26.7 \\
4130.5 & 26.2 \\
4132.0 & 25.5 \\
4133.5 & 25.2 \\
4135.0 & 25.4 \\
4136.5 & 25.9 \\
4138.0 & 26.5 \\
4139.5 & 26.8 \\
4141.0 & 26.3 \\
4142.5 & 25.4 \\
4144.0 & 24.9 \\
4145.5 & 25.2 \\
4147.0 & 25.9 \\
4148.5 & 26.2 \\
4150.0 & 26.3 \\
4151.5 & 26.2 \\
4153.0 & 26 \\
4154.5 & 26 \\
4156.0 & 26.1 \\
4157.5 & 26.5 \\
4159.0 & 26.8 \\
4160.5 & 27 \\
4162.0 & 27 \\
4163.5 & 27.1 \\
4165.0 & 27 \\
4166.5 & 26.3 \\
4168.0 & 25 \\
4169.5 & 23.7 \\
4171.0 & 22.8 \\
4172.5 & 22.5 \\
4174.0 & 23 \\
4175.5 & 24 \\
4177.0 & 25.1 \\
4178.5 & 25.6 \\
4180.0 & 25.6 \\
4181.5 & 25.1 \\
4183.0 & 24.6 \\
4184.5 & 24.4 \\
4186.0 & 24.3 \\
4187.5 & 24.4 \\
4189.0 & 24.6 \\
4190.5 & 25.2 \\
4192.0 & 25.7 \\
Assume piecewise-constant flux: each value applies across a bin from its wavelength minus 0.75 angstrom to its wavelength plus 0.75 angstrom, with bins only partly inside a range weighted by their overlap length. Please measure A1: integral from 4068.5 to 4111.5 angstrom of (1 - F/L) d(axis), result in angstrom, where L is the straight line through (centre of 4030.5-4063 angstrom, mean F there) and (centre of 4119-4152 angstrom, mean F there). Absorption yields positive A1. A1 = 2.4 angstrom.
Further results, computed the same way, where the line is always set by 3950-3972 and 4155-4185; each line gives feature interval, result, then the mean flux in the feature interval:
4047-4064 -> -4.1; 25.1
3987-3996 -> -3.5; 24.2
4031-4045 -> -4.0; 25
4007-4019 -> -4.7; 25.6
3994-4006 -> -4.7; 24.8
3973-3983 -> -1.9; 20.2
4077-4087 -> -1.7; 25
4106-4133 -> -2.3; 25.1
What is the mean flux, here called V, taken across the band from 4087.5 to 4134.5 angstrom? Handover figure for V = 24.4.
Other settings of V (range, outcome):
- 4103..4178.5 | 25.3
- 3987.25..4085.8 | 24.8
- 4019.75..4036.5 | 25.4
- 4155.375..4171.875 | 25.9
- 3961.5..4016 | 20.9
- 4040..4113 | 24.1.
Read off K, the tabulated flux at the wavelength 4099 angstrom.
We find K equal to 21.3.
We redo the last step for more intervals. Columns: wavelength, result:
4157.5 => 26.5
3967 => 7.34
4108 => 24.3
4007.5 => 25.6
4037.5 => 26.2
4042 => 24.7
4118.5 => 24.7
